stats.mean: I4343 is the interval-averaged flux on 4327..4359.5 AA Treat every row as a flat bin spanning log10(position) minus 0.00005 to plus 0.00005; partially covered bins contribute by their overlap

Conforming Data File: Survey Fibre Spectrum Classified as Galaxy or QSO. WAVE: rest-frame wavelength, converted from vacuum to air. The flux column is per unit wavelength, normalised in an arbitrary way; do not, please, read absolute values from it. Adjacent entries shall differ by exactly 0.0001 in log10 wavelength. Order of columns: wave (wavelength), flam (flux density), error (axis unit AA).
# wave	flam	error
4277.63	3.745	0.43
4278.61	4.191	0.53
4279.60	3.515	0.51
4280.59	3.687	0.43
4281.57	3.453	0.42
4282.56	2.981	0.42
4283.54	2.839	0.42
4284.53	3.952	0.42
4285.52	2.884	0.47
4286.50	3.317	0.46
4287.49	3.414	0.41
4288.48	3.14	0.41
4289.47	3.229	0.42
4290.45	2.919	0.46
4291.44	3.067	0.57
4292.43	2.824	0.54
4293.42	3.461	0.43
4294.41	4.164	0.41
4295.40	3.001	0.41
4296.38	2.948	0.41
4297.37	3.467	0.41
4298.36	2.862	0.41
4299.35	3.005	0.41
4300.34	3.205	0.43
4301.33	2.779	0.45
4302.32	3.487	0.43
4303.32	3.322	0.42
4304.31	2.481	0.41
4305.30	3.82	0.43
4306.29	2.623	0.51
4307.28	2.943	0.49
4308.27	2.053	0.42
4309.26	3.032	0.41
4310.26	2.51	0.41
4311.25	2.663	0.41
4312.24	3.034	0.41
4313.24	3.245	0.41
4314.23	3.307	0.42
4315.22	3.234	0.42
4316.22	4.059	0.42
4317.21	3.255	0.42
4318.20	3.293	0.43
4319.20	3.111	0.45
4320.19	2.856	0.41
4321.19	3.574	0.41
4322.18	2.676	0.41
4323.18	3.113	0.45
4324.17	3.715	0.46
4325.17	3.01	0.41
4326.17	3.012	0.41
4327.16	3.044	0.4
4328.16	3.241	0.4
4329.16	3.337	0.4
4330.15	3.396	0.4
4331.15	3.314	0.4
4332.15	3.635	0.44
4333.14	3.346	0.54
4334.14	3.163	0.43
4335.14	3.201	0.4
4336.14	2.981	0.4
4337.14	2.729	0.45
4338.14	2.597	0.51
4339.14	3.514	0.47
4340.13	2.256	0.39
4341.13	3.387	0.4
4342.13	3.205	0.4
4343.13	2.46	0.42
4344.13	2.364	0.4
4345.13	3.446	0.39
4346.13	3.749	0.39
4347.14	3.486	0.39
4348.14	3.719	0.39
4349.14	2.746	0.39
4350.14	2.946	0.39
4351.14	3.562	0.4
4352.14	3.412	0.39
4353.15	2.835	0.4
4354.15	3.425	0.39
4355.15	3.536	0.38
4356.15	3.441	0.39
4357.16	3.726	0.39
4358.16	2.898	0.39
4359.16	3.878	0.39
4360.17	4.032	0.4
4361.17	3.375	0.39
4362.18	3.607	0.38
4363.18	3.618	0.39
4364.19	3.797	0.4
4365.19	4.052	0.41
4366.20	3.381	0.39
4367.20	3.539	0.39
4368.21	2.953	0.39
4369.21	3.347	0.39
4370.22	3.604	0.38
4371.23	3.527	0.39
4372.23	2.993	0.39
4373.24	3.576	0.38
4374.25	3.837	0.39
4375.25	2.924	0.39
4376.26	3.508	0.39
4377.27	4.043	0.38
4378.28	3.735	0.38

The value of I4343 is 3.21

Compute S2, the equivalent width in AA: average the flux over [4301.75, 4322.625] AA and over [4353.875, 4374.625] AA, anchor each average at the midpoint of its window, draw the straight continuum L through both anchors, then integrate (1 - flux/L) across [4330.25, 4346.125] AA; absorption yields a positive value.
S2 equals 1.1 AA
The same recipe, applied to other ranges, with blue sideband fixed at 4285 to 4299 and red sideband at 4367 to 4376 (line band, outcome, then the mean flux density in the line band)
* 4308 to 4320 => 0.60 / 3.08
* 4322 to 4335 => 0.11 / 3.24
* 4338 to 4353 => 0.81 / 3.13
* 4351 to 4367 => -0.95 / 3.54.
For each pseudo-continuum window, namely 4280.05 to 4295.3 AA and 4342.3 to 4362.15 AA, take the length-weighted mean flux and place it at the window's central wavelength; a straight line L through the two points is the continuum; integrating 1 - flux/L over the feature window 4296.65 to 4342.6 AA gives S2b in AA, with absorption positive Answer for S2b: 2.7 AA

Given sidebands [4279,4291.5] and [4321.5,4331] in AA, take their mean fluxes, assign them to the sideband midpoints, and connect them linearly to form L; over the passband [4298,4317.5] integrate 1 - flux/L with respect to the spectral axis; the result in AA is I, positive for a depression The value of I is 1.1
